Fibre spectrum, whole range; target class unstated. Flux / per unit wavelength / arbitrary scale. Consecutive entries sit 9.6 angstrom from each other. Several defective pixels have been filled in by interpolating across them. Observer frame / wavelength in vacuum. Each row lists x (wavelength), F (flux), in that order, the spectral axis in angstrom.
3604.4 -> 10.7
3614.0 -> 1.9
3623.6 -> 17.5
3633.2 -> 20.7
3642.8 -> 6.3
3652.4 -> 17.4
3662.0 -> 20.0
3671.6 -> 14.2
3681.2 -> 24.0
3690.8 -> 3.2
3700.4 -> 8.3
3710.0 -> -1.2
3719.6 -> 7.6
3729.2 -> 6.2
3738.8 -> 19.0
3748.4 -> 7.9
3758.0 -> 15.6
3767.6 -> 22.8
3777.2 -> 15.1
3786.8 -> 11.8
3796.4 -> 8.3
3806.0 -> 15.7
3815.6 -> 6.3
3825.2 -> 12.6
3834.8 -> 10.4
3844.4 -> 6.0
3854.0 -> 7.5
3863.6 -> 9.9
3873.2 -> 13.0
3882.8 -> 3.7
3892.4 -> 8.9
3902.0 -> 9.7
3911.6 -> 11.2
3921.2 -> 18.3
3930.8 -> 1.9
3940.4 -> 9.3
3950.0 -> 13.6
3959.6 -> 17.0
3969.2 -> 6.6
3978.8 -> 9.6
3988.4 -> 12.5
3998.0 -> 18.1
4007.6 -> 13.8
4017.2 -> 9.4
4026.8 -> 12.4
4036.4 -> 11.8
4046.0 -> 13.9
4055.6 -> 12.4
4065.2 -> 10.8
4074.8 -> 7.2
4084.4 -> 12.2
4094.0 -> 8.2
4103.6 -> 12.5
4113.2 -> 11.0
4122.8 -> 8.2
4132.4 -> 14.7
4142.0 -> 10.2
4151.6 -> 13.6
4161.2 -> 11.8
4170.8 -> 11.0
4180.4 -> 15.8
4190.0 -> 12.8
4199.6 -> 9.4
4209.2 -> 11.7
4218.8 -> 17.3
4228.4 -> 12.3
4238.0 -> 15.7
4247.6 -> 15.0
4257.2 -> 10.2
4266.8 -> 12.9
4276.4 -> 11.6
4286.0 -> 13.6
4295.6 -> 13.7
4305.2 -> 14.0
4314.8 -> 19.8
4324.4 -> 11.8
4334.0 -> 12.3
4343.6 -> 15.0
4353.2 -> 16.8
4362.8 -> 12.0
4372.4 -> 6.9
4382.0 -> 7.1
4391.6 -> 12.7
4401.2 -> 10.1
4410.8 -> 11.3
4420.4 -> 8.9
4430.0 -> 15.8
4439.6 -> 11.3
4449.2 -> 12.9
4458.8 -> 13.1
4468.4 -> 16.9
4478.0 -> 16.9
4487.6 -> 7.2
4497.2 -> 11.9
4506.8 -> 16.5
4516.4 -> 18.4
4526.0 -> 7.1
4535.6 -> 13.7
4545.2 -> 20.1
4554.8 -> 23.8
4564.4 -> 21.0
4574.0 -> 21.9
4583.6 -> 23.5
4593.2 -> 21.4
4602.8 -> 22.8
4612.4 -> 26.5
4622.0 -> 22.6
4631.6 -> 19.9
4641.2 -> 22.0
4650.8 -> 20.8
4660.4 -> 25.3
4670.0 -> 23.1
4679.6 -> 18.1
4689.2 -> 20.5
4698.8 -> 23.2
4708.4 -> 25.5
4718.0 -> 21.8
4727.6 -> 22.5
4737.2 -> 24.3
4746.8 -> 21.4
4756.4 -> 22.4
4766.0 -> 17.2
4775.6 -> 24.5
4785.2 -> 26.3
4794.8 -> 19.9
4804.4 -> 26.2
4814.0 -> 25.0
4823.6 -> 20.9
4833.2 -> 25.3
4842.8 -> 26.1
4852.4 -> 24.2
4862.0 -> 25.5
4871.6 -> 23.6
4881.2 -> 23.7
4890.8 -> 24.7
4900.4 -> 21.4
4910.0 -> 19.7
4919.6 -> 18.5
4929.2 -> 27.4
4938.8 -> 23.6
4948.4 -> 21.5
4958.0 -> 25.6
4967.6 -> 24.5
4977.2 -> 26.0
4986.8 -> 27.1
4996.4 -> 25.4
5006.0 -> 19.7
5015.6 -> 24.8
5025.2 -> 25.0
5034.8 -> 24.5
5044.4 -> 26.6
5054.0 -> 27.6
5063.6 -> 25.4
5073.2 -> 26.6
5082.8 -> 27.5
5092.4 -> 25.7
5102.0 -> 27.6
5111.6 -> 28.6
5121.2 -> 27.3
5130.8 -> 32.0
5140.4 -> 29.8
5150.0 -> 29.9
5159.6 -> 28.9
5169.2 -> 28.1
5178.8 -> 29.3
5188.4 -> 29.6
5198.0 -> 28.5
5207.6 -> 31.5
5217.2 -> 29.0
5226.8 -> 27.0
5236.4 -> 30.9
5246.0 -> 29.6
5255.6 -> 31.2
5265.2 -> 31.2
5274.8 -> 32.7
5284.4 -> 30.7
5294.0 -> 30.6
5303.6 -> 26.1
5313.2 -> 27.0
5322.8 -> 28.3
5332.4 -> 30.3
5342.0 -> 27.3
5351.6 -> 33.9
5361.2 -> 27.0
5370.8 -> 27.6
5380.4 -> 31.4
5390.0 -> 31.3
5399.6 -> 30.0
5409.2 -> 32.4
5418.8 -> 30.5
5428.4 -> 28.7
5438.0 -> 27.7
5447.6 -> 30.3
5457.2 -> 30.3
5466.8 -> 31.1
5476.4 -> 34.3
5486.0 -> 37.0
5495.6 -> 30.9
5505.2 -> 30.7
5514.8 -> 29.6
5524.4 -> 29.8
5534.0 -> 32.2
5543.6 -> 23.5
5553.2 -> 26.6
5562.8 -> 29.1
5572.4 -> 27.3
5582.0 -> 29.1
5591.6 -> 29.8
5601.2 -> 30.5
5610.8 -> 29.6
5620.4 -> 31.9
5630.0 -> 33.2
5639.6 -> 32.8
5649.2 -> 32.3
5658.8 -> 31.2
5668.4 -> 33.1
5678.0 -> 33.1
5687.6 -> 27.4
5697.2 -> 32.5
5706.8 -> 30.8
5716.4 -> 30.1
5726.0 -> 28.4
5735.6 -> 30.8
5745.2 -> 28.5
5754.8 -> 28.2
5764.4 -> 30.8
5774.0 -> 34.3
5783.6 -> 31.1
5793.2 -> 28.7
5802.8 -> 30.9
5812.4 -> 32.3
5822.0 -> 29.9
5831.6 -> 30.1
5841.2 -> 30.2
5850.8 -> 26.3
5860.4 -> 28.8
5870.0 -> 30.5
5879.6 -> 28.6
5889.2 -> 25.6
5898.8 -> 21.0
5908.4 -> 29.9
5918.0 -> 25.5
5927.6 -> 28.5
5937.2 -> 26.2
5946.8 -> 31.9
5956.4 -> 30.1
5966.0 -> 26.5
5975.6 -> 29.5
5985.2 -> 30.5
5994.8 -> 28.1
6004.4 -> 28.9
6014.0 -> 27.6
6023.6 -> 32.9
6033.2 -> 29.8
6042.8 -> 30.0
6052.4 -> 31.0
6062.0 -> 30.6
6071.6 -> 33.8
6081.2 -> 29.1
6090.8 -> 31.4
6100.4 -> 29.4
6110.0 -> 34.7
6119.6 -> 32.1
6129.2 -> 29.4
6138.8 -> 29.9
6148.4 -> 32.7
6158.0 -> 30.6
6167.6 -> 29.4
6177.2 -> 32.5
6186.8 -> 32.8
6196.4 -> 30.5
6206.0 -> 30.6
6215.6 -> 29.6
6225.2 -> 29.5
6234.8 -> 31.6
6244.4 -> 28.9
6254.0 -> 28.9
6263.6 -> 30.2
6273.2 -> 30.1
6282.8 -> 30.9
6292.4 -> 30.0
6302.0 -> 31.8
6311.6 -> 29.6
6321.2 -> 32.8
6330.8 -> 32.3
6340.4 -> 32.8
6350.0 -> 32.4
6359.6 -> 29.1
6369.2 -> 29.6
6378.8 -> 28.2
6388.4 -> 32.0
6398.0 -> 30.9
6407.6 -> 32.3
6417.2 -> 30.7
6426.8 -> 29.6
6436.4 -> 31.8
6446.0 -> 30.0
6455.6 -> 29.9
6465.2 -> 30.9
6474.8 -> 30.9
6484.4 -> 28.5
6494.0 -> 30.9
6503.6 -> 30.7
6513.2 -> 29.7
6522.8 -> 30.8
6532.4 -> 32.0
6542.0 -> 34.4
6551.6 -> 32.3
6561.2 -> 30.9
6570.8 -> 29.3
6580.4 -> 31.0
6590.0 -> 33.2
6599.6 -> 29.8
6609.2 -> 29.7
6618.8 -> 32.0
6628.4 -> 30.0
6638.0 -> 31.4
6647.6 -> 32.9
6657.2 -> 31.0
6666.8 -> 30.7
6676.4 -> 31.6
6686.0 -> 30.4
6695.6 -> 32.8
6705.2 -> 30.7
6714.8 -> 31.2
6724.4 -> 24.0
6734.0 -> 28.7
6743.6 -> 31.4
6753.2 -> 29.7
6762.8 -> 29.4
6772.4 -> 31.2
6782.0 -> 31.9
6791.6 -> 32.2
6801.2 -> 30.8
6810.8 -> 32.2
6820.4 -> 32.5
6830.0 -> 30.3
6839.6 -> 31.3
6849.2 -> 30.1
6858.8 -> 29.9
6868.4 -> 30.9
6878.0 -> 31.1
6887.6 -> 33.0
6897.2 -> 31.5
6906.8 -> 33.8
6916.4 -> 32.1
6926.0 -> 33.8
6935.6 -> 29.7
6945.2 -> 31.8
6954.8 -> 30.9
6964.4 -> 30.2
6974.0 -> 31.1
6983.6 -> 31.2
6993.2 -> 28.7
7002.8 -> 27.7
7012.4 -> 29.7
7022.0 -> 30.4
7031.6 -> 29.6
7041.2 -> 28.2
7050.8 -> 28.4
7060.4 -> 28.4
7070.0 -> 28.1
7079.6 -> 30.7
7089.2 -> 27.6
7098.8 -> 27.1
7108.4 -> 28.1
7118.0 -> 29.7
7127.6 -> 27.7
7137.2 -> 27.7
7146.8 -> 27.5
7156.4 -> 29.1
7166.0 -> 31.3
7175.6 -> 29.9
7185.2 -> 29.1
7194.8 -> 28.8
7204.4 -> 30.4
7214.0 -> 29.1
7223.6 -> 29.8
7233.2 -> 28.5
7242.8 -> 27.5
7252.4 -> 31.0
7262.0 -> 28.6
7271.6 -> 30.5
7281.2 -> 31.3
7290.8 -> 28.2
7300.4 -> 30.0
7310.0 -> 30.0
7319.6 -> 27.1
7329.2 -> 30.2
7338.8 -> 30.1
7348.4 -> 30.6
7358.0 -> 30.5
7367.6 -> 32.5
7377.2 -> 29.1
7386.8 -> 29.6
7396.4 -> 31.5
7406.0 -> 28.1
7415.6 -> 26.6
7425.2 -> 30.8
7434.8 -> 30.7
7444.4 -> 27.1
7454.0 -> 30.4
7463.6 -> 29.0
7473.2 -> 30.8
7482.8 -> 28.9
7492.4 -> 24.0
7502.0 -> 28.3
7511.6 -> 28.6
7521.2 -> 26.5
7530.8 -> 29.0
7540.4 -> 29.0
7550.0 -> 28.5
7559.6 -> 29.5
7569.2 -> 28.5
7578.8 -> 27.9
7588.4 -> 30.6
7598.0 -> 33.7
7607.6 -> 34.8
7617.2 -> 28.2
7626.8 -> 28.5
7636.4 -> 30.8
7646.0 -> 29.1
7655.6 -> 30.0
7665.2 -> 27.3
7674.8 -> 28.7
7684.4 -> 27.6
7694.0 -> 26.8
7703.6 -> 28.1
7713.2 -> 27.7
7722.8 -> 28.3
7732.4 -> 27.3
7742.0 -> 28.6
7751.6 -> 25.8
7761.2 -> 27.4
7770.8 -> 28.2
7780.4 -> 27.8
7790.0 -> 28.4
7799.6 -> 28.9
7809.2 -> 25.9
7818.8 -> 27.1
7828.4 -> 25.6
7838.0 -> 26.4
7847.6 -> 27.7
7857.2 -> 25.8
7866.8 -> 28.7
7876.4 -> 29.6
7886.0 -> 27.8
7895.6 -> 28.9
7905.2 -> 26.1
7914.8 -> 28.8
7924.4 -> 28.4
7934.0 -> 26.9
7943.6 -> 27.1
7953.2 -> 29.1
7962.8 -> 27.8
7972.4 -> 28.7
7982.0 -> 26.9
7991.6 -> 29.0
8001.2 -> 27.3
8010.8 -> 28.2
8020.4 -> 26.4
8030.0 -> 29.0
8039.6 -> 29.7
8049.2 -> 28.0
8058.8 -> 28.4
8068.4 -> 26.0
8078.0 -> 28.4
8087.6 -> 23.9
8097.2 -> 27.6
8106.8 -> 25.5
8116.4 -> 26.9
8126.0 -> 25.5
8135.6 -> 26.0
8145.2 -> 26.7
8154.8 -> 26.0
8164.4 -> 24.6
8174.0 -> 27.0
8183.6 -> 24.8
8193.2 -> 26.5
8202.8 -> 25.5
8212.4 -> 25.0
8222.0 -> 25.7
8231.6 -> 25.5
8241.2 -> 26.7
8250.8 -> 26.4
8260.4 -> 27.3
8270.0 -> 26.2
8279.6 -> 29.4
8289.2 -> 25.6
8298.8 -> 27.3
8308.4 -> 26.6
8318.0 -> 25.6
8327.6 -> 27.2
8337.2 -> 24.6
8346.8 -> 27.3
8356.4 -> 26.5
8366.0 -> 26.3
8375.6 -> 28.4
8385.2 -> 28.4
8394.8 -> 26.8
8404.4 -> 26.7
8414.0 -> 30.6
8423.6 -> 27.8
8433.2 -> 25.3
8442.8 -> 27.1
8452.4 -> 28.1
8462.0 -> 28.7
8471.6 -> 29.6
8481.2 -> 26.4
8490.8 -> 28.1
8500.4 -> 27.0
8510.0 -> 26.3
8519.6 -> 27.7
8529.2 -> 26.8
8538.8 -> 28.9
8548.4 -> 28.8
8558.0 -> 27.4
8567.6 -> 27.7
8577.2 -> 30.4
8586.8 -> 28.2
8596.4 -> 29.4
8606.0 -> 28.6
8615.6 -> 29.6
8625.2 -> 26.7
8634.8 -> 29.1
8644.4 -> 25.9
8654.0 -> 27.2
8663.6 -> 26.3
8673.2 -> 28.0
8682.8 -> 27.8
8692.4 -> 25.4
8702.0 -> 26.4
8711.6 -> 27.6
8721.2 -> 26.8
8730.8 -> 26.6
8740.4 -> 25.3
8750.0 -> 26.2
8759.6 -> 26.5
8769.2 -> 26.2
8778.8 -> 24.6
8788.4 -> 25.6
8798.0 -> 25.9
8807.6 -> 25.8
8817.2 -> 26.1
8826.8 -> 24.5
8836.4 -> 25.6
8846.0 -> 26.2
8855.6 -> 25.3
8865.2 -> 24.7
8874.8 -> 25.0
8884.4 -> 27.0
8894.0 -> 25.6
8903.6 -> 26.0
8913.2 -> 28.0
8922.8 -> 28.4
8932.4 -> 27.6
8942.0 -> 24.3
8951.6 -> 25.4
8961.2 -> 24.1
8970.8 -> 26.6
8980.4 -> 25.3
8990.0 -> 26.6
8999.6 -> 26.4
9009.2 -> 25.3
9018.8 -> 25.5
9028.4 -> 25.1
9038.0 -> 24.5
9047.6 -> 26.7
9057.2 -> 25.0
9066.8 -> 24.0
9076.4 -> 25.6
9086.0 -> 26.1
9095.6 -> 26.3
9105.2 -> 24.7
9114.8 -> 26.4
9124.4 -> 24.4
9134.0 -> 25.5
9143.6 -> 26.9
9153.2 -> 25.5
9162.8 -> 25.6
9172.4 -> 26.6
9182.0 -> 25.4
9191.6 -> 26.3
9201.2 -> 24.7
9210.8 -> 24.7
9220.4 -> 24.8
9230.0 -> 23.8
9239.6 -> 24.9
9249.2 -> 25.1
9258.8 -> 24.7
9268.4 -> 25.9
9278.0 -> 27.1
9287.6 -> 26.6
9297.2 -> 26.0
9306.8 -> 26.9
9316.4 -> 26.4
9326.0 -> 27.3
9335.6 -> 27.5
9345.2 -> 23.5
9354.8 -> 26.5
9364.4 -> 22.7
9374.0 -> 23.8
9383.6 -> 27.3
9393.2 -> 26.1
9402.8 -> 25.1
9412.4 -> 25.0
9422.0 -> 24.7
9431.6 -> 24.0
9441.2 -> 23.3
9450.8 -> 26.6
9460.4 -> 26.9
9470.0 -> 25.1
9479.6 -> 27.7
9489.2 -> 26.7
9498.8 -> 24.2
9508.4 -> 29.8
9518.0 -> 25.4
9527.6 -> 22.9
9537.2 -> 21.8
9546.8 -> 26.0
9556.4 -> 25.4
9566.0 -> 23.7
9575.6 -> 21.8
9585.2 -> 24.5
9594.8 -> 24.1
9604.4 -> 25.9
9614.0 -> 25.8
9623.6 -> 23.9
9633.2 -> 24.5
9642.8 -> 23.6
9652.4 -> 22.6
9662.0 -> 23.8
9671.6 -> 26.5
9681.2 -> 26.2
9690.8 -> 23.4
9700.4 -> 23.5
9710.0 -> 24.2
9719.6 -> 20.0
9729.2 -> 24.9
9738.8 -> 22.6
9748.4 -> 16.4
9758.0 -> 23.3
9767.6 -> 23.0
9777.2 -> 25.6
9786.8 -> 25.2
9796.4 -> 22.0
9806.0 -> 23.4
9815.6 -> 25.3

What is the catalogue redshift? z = 0.141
